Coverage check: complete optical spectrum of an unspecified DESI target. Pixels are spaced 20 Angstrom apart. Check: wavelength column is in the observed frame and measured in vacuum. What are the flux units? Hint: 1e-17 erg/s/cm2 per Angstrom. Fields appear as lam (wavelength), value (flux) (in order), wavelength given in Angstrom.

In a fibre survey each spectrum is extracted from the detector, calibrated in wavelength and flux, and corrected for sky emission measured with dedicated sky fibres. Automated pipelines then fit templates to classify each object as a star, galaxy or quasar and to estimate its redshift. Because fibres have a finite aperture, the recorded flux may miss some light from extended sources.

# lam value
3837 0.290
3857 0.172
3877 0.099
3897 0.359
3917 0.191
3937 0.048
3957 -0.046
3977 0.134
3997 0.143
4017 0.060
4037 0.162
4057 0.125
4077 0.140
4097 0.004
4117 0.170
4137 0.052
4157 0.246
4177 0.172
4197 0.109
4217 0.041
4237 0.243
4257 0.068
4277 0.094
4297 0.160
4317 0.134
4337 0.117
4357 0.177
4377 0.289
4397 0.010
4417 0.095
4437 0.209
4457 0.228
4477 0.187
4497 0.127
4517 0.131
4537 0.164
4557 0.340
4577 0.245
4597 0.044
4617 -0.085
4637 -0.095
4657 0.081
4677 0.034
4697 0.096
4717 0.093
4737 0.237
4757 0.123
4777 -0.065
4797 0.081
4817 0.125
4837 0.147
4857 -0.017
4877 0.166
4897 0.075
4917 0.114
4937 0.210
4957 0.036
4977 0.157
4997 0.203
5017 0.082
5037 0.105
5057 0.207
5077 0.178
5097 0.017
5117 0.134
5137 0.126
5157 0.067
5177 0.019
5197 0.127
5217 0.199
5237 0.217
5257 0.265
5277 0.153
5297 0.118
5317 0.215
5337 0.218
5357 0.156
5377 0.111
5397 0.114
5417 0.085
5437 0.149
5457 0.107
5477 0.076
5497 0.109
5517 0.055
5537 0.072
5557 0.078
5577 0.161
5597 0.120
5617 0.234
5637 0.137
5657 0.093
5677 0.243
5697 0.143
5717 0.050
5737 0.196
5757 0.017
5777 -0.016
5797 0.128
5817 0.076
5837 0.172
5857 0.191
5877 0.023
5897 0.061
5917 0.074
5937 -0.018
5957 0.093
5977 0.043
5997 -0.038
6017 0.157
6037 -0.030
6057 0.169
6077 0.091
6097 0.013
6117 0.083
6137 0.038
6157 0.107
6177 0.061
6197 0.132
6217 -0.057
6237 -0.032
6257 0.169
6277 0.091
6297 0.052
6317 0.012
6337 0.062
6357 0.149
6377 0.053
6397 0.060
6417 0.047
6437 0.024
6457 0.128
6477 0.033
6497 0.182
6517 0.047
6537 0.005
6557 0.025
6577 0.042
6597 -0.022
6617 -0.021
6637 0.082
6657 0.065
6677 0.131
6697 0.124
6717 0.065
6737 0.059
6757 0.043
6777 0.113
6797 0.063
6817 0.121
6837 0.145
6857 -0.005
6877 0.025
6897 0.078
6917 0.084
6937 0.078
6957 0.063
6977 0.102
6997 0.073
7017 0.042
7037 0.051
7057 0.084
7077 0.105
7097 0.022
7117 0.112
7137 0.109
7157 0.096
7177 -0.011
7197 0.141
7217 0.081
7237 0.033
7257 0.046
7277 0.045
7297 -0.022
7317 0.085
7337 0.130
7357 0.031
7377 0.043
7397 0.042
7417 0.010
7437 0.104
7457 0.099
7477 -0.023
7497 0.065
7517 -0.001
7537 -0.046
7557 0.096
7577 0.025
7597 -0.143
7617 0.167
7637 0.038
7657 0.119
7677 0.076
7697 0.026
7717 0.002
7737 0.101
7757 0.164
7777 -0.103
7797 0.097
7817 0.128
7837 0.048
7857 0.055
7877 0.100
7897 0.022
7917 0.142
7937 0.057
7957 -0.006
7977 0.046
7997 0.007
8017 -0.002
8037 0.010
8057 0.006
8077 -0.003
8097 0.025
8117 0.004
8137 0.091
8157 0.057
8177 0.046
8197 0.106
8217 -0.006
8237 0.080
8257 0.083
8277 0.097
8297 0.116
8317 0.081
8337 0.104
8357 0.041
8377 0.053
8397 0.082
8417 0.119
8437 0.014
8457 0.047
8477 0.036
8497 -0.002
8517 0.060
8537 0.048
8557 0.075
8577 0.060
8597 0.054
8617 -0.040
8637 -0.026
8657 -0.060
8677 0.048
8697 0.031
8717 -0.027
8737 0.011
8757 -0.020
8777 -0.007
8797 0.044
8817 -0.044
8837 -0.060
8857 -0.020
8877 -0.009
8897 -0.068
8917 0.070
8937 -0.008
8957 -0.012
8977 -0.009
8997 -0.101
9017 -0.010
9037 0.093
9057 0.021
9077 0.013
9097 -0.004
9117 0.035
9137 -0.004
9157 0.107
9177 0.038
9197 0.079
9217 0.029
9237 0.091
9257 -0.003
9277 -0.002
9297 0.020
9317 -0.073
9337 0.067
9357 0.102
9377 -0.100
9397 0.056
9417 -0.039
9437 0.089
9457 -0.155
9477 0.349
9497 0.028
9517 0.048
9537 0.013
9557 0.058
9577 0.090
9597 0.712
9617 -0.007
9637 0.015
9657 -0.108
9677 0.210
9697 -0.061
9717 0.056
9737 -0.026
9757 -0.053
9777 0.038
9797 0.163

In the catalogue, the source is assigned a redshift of 1.57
